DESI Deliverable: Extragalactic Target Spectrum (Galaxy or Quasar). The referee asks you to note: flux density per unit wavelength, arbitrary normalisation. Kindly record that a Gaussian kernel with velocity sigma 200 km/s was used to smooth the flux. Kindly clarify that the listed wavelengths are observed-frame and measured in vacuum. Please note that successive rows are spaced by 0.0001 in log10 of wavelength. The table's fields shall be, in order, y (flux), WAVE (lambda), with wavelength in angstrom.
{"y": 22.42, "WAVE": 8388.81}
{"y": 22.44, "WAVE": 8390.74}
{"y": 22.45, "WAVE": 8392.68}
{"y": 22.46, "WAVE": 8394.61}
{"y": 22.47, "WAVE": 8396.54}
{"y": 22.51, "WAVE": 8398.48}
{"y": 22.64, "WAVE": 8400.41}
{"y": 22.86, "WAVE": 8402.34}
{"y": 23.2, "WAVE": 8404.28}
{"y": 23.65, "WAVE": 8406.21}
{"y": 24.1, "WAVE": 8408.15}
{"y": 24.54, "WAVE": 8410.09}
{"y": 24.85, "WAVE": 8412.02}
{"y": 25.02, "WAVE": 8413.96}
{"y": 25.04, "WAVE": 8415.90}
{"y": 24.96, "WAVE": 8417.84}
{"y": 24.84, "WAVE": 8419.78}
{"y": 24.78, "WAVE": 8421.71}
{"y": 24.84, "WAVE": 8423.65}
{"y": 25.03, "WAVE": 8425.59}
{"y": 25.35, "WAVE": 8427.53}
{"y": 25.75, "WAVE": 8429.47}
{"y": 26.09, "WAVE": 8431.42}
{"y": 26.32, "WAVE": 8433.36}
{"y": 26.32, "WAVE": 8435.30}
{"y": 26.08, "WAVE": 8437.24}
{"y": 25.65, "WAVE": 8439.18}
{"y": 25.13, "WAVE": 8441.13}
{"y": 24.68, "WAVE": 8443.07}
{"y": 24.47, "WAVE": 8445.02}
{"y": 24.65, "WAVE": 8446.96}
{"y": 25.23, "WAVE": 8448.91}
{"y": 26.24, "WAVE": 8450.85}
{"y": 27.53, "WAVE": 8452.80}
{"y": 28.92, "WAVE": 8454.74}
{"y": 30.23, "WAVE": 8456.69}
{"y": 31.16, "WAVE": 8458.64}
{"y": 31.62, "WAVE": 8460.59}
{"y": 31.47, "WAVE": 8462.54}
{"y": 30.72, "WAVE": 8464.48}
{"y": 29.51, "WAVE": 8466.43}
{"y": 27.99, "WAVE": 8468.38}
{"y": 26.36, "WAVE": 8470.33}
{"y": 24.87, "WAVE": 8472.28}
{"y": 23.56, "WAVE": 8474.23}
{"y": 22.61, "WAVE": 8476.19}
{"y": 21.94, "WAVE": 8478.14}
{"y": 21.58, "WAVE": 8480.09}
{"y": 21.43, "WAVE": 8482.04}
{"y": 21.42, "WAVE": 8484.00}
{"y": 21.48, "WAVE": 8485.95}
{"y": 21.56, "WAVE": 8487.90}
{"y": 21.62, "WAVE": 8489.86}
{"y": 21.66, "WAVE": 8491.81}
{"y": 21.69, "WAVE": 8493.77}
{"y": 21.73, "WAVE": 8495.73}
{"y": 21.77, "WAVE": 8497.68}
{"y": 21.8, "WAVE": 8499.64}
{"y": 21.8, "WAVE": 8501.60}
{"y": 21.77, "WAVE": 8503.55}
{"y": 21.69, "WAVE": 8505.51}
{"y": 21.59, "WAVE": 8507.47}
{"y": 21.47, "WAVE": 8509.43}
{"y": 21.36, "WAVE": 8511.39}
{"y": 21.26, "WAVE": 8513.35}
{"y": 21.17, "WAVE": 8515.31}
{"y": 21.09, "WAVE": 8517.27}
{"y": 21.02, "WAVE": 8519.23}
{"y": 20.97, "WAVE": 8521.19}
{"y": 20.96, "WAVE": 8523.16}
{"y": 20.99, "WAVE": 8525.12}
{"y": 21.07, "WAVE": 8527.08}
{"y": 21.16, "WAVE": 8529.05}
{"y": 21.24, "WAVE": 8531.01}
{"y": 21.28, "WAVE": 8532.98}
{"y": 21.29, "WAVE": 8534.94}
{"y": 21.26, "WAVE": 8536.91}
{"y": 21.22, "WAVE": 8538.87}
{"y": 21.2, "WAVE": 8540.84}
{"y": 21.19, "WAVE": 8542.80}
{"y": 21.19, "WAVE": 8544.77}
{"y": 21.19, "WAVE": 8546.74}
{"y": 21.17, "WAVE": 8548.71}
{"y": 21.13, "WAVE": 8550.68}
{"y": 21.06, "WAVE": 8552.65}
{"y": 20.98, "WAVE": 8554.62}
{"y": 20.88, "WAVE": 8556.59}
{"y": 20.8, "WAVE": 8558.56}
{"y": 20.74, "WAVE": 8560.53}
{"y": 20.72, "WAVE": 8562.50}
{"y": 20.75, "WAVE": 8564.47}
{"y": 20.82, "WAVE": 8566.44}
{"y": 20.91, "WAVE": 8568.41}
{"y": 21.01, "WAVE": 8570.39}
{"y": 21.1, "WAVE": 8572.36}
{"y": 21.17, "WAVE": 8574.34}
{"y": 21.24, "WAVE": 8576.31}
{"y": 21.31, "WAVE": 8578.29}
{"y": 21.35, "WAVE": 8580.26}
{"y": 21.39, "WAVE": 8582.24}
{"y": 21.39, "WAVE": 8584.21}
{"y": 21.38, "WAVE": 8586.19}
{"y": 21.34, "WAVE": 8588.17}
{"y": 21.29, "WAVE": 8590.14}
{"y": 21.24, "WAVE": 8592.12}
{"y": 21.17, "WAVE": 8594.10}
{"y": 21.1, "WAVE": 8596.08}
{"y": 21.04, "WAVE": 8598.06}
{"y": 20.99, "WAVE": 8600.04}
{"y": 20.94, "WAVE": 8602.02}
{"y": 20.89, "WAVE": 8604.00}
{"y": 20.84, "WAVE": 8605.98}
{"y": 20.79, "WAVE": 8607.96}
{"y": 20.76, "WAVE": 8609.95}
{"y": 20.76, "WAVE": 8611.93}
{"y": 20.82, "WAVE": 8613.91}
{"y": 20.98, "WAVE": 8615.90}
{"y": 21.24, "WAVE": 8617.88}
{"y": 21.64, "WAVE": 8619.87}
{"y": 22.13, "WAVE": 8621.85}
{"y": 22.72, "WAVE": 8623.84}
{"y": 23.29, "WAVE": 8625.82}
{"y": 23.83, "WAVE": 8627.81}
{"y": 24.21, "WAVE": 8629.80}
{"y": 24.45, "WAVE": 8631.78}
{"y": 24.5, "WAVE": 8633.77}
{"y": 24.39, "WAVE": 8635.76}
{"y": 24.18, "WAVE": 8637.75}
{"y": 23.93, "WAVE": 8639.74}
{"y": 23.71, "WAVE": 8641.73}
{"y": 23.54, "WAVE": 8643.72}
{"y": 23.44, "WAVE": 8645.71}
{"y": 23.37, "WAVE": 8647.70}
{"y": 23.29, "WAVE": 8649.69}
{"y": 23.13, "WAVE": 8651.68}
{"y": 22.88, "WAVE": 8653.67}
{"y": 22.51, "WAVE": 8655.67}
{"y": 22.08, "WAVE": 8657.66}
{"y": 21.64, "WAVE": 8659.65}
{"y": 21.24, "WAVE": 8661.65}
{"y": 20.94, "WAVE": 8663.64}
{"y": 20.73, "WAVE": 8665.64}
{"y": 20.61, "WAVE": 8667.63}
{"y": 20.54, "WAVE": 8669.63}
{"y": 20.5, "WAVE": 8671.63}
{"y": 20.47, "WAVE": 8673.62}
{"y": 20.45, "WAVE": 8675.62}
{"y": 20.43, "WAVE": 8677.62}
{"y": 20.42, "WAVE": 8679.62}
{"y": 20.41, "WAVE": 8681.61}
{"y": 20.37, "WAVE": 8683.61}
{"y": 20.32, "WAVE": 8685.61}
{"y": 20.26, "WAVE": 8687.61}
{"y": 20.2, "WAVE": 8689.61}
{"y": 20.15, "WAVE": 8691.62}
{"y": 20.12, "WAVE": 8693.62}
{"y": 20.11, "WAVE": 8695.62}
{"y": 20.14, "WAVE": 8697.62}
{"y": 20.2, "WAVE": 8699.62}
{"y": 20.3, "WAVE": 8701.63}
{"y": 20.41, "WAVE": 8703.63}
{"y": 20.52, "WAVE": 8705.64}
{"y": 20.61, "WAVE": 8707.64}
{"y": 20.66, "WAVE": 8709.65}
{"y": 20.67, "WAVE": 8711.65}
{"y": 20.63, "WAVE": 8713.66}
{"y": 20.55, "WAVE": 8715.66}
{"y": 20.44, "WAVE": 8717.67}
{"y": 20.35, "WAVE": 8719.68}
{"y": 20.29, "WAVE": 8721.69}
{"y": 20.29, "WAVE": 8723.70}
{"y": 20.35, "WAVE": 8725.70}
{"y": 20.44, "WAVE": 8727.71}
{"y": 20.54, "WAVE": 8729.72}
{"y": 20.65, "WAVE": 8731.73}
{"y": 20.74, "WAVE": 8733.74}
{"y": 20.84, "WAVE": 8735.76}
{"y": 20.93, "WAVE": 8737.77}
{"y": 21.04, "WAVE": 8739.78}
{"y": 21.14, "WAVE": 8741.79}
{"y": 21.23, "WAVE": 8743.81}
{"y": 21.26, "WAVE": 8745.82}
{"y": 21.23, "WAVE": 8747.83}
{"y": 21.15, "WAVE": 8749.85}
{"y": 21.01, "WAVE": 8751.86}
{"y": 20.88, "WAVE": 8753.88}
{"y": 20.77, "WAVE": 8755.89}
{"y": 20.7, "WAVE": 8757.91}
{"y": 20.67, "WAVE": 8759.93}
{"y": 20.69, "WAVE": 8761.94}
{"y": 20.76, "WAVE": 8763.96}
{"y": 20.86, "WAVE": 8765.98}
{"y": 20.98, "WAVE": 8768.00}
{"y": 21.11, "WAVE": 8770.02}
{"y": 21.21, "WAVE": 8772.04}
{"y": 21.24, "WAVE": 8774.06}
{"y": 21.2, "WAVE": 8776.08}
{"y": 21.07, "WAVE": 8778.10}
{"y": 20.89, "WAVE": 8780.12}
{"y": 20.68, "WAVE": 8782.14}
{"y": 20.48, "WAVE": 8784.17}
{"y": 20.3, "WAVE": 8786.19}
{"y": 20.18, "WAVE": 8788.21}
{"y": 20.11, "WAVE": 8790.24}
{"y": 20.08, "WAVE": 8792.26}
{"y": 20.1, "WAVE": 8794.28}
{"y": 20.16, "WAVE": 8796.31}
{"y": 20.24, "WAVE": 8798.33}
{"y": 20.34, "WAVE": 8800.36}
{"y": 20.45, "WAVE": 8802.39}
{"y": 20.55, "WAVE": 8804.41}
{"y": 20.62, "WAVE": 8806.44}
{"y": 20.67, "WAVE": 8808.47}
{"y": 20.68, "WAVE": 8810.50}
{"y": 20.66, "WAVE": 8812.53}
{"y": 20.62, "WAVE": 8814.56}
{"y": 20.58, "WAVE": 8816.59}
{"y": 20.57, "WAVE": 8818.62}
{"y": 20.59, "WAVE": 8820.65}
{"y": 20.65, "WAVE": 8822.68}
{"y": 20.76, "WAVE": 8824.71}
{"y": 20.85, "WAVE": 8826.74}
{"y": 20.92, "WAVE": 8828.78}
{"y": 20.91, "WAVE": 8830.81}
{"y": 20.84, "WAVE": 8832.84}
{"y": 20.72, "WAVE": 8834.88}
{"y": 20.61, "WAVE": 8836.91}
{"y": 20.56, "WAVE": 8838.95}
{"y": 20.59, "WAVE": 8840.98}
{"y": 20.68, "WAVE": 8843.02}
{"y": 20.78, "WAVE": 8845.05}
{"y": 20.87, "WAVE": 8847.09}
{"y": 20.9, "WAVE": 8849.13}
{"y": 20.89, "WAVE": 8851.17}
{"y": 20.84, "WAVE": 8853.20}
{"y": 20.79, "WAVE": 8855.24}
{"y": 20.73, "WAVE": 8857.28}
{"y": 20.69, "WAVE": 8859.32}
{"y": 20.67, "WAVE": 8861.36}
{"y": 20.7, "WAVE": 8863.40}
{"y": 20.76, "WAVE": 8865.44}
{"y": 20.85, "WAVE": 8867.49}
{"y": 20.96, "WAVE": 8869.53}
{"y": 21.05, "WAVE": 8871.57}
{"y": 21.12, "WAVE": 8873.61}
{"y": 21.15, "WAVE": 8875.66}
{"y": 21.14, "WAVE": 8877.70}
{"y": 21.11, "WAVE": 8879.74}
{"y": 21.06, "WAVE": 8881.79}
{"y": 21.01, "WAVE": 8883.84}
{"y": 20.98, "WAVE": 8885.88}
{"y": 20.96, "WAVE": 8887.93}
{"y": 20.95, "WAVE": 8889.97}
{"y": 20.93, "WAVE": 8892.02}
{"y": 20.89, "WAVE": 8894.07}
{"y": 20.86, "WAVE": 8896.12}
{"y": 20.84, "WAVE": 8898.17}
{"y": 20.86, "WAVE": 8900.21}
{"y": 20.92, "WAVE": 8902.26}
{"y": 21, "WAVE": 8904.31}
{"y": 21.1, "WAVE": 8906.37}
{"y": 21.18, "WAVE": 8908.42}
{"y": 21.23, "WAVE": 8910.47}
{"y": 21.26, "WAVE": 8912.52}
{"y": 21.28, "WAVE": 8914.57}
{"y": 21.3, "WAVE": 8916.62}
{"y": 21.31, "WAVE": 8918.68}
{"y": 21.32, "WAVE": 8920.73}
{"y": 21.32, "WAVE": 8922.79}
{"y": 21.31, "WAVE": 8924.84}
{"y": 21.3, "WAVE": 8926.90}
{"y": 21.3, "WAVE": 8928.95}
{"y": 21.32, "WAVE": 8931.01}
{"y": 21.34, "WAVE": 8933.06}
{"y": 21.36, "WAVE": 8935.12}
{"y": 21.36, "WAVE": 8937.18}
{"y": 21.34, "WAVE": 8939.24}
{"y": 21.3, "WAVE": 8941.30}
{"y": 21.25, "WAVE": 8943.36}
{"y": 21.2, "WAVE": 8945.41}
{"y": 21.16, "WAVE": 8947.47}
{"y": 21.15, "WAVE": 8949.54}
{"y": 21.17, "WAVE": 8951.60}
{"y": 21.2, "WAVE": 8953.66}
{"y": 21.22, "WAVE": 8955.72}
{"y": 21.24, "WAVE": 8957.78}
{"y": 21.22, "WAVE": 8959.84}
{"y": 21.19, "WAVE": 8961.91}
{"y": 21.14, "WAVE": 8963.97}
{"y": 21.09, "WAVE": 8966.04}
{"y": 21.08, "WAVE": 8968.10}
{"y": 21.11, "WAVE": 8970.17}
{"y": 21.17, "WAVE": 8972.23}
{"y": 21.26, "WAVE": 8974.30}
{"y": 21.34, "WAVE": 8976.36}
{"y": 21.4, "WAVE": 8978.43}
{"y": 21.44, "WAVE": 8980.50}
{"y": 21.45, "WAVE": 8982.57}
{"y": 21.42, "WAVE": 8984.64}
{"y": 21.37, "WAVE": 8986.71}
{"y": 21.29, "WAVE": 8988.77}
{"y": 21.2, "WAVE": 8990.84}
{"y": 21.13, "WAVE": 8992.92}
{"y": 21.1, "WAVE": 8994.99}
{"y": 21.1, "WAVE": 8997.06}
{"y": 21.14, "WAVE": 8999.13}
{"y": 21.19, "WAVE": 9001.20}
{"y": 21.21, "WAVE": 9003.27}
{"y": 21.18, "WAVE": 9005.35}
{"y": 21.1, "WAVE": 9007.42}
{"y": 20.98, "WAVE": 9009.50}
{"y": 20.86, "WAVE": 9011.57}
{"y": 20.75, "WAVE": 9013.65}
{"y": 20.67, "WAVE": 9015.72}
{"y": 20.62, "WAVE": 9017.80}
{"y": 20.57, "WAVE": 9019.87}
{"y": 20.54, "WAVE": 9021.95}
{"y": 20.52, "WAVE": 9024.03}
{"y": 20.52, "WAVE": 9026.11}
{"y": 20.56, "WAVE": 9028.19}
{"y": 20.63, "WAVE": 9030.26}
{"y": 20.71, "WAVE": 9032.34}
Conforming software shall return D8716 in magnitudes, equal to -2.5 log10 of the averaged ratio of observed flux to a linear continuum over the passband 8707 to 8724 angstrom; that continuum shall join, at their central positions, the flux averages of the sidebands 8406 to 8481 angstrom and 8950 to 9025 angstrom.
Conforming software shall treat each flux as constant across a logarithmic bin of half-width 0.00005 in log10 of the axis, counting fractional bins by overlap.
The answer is 0.15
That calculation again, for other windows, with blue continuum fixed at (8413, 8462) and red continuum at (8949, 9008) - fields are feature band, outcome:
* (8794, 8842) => 0.106 mag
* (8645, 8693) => 0.138 mag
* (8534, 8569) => 0.197 mag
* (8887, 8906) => 0.054 mag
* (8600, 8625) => 0.163 mag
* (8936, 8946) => 0.014 mag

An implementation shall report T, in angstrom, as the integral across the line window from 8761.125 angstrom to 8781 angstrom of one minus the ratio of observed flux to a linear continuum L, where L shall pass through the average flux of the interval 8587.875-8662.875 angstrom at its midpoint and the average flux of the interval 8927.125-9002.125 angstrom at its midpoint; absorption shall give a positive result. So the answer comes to 0.8 angstrom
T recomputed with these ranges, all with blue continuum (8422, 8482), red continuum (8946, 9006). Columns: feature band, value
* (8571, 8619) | 7.3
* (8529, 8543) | 2.3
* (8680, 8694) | 2.2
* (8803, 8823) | 1.9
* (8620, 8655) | 1.4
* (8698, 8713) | 2.1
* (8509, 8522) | 2.3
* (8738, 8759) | 2.1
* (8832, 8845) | 1.1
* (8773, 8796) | 2.5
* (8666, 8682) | 2.4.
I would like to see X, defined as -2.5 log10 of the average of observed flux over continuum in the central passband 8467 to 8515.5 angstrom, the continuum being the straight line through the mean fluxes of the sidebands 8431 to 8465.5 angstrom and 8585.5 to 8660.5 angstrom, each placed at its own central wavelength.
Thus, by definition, 0.170 mag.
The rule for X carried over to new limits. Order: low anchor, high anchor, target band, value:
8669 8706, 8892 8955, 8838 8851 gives 0.01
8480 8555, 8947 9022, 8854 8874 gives 0.02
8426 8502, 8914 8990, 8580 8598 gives 0.14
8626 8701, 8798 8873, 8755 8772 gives 0.02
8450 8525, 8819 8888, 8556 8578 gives 0.11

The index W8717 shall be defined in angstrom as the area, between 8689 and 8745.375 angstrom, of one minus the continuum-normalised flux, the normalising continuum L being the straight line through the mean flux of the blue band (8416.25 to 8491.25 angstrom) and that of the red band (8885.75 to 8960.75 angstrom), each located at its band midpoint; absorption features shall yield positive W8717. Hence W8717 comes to 6.3 angstrom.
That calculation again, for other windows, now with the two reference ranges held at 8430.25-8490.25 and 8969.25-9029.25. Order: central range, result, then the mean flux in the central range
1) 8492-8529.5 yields 5.8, 21.4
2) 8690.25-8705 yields 2.2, 20.2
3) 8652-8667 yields 1.4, 21.8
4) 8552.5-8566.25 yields 2.3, 20.8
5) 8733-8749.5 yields 1.6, 21.1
